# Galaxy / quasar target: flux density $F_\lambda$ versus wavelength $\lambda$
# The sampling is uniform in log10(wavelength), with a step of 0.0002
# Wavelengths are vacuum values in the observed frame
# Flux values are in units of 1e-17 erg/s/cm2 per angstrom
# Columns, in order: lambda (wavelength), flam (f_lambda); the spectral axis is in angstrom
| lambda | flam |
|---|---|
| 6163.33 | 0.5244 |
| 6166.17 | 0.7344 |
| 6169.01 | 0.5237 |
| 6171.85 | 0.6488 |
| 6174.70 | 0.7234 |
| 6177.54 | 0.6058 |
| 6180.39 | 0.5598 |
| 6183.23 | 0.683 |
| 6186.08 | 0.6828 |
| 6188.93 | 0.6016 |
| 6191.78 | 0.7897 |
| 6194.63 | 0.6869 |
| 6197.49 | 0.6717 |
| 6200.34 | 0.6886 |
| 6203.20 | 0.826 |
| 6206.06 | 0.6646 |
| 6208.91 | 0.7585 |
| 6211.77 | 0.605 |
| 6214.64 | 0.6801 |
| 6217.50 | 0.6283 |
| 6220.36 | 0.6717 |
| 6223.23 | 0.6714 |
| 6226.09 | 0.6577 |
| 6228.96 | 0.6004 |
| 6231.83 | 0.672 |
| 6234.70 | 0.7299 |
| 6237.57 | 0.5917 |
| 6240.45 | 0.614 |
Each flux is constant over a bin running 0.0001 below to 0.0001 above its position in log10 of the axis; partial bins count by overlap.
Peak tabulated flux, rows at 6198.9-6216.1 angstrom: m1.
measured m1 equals 0.826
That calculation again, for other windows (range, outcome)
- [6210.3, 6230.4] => 0.6801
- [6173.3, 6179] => 0.7234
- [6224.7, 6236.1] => 0.7299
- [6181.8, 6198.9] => 0.7897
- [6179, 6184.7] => 0.683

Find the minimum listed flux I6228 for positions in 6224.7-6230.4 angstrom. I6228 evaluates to 0.6004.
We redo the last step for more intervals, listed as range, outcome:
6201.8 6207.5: 0.6646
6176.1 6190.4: 0.5598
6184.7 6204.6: 0.6016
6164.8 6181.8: 0.5237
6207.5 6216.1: 0.605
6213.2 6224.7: 0.6283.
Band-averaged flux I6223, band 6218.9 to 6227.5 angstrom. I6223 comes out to 0.667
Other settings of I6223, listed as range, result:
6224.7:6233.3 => 0.643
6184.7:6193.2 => 0.691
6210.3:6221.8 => 0.646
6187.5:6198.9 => 0.687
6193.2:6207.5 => 0.708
